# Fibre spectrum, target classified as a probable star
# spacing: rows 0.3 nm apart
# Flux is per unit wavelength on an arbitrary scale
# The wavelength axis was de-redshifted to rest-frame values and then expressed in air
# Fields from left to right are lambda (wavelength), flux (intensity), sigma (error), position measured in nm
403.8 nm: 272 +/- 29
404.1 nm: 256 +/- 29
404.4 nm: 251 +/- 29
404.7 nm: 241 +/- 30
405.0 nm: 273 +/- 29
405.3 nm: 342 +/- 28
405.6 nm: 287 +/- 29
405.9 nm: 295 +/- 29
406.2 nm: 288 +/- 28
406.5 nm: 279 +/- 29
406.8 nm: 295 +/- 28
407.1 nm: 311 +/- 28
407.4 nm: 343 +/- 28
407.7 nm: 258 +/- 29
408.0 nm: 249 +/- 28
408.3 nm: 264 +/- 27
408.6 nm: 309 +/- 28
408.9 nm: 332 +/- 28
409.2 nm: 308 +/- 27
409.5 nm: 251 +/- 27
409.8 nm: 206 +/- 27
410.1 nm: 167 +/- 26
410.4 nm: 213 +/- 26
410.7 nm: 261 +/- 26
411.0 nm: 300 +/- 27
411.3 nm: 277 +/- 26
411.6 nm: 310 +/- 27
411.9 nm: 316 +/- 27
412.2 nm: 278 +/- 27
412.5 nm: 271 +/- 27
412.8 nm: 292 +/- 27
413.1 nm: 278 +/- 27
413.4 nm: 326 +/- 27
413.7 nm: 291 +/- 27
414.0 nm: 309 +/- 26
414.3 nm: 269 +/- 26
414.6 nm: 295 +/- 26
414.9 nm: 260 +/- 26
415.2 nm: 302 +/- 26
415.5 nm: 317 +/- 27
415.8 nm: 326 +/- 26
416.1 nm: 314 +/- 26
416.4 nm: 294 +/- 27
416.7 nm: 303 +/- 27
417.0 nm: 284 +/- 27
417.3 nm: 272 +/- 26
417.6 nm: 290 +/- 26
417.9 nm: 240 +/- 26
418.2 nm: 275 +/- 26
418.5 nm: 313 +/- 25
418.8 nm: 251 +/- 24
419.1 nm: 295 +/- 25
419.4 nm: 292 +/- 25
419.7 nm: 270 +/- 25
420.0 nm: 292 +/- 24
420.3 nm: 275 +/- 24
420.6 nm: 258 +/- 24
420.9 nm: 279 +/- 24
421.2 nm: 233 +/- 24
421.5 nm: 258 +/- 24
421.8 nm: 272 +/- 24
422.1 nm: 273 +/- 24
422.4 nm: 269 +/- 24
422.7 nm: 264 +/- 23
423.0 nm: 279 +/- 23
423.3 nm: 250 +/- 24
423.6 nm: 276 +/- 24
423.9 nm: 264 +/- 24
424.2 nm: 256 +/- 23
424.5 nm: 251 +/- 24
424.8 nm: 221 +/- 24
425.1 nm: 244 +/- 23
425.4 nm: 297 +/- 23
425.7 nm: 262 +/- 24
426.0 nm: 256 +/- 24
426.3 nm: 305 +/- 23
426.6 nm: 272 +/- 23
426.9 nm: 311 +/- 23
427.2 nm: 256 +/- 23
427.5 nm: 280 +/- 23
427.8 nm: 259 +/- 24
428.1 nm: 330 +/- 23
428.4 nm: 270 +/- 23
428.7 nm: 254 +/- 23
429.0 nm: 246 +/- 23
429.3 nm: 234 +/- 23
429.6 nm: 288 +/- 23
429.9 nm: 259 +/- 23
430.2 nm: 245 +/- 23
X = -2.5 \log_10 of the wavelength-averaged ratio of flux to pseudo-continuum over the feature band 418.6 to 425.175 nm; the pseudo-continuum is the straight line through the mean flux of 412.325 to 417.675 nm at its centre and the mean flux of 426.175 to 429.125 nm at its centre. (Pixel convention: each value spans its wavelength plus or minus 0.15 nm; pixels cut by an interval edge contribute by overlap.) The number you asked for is 0.08 mag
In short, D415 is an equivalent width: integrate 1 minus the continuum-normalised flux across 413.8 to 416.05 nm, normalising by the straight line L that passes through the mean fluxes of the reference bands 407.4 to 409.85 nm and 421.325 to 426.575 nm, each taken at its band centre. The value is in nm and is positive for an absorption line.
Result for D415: -0.20 nm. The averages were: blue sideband 279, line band 297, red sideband 265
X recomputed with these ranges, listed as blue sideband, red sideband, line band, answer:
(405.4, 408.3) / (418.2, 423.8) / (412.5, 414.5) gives -0.043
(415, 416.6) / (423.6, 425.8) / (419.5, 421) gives 0.031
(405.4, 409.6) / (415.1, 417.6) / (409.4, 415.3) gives 0.089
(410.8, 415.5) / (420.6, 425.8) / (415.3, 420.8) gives -0.036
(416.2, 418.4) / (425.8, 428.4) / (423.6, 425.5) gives 0.105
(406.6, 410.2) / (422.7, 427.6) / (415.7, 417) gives -0.127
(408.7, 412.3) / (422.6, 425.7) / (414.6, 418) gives -0.105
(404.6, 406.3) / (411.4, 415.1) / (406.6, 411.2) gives 0.072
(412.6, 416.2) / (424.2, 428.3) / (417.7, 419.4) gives 0.045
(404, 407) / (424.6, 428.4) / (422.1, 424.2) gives 0.034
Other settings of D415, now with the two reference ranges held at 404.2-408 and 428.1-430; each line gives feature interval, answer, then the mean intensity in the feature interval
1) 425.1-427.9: -0.099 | 276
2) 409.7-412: 0.210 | 256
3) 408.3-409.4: -0.087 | 306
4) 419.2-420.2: -0.042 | 285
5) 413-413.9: -0.067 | 300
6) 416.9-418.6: -0.016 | 278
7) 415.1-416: -0.124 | 316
